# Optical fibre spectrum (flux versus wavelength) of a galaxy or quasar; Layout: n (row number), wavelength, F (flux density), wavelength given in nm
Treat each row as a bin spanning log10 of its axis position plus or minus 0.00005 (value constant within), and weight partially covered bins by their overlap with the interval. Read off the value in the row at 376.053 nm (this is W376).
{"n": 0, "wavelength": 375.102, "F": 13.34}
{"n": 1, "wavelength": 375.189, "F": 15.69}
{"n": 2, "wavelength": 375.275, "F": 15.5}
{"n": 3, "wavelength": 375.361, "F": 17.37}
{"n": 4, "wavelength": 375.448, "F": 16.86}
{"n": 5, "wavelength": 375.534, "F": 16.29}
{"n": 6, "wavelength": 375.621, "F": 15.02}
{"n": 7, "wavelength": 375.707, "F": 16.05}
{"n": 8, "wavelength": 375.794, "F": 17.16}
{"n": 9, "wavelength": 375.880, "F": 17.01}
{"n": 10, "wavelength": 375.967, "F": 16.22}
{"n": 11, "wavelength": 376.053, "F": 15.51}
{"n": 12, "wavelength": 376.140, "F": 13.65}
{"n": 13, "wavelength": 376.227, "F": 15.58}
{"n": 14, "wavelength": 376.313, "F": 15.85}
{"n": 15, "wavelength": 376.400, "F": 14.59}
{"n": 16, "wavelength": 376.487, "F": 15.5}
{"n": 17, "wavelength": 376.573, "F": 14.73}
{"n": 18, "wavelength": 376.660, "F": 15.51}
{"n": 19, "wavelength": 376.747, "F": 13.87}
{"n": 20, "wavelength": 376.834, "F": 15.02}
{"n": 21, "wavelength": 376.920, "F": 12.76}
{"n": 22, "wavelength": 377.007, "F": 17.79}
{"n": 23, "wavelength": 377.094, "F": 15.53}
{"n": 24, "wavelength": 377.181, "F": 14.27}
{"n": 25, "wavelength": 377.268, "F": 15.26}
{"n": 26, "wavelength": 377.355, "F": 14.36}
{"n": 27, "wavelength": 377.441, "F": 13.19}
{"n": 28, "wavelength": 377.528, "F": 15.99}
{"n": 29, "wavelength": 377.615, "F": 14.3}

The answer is 15.51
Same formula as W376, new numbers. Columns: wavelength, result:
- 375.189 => 15.69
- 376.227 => 15.58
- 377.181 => 14.27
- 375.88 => 17.01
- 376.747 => 13.87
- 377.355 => 14.36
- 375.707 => 16.05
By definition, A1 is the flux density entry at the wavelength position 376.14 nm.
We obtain 13.65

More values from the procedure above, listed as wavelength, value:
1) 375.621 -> 15.02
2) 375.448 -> 16.86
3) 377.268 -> 15.26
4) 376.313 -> 15.85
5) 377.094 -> 15.53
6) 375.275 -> 15.5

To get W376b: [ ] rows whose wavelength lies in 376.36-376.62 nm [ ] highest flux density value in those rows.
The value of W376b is 15.5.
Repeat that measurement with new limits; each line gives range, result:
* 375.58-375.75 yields 16.05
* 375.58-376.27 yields 17.16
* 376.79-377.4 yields 17.79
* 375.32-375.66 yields 17.37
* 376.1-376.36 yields 15.85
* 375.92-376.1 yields 16.22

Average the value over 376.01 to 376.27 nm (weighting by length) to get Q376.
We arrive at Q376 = 14.9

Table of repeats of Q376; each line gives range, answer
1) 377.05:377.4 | 14.9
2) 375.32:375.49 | 17.1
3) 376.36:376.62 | 15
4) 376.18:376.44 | 15.3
